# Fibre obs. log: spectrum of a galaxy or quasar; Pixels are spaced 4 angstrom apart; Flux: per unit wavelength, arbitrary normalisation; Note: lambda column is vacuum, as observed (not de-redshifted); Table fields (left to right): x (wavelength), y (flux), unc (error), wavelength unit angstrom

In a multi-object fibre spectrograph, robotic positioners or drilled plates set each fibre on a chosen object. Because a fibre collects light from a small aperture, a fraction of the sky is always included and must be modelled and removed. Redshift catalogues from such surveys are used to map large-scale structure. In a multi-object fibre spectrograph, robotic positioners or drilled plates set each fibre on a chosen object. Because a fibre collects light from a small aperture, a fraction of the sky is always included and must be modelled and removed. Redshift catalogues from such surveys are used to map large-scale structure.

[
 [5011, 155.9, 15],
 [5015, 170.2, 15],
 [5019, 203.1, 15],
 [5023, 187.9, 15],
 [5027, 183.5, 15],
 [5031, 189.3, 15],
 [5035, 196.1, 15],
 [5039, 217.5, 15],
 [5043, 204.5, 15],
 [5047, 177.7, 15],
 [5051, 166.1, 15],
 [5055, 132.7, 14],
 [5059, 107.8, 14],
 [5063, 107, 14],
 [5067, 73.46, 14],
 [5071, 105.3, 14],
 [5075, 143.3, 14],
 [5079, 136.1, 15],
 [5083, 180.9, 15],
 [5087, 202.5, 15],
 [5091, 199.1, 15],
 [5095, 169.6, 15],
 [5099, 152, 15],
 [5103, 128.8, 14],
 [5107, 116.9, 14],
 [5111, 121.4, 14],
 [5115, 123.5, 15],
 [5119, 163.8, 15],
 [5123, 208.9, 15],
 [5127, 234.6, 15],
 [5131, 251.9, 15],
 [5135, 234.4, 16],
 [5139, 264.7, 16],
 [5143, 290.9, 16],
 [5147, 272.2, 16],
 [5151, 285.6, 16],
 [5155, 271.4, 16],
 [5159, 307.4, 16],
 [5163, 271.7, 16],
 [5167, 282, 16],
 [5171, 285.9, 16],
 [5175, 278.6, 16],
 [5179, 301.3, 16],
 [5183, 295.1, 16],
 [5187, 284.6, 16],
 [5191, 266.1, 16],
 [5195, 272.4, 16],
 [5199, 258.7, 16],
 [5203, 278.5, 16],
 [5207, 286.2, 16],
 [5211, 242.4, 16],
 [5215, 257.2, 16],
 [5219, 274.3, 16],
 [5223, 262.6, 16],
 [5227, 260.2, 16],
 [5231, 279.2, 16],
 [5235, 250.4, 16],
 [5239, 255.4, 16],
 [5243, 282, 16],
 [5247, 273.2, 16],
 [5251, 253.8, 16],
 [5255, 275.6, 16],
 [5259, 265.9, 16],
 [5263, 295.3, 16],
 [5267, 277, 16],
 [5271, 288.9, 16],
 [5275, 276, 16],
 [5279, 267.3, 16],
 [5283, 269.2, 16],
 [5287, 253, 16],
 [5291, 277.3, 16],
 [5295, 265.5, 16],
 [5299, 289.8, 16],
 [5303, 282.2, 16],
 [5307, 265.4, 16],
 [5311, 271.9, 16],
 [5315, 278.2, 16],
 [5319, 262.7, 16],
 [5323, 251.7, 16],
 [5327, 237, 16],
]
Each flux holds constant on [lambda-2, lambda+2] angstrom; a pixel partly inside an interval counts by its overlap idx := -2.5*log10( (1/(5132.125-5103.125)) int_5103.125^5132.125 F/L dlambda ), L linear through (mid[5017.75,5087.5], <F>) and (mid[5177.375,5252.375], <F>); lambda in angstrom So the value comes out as 0.21 mag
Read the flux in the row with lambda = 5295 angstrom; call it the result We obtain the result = 265.5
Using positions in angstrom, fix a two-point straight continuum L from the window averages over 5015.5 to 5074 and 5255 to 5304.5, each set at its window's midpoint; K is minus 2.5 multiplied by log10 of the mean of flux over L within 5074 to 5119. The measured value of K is 0.21 mag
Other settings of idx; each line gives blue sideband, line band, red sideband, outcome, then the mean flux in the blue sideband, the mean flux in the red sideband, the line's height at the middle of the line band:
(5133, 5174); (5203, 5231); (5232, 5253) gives 0.006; 277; 264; 267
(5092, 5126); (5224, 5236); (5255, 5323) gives -0.134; 152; 273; 234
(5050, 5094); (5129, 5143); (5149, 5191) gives -0.090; 141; 285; 235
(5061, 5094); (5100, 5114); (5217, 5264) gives 0.315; 144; 268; 167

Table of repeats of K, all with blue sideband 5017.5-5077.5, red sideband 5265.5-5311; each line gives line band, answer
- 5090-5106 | 0.16 mag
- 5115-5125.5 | 0.10 mag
